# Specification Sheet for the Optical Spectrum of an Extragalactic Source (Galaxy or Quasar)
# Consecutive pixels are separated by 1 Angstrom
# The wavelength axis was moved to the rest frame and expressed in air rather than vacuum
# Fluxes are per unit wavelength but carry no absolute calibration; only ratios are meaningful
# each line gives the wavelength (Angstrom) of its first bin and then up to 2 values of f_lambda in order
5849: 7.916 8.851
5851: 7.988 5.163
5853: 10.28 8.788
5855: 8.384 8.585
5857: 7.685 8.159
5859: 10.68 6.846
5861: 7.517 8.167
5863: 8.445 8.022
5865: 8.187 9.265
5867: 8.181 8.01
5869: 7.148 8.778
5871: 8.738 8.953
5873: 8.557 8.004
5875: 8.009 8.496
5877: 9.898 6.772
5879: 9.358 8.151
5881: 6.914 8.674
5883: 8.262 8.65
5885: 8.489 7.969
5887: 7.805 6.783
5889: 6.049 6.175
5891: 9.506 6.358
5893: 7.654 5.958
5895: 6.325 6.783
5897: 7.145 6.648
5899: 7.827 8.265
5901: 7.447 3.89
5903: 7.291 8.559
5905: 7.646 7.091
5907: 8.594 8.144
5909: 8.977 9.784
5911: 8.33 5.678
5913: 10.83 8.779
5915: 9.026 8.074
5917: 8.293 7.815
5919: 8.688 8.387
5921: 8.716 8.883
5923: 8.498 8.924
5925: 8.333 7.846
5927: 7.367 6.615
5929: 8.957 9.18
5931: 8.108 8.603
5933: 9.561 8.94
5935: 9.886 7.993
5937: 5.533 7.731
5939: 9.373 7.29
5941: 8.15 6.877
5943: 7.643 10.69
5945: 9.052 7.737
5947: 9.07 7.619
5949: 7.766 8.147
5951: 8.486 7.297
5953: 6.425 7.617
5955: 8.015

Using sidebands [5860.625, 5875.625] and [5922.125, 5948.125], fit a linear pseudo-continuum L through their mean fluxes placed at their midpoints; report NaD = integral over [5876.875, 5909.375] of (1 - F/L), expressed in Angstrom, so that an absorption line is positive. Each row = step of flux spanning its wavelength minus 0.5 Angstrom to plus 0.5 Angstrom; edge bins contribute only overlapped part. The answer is 2.9 Angstrom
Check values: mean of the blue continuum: 8.27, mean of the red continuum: 8.31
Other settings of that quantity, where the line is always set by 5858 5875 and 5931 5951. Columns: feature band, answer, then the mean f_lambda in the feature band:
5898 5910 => 0.9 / 7.66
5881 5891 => 0.7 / 7.71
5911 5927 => -0.2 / 8.41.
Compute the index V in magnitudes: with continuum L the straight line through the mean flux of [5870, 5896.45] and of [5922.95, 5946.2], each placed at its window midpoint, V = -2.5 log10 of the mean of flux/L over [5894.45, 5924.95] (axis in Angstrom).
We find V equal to 0.013 mag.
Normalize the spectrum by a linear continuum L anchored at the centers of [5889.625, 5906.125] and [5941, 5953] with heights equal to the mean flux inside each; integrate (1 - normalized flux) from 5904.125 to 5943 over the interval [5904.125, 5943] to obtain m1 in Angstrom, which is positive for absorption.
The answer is -3.4 Angstrom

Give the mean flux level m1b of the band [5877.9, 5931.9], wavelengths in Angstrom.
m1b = 7.89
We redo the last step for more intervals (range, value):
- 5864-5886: 8.34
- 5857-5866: 8.28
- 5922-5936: 8.52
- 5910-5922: 8.5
